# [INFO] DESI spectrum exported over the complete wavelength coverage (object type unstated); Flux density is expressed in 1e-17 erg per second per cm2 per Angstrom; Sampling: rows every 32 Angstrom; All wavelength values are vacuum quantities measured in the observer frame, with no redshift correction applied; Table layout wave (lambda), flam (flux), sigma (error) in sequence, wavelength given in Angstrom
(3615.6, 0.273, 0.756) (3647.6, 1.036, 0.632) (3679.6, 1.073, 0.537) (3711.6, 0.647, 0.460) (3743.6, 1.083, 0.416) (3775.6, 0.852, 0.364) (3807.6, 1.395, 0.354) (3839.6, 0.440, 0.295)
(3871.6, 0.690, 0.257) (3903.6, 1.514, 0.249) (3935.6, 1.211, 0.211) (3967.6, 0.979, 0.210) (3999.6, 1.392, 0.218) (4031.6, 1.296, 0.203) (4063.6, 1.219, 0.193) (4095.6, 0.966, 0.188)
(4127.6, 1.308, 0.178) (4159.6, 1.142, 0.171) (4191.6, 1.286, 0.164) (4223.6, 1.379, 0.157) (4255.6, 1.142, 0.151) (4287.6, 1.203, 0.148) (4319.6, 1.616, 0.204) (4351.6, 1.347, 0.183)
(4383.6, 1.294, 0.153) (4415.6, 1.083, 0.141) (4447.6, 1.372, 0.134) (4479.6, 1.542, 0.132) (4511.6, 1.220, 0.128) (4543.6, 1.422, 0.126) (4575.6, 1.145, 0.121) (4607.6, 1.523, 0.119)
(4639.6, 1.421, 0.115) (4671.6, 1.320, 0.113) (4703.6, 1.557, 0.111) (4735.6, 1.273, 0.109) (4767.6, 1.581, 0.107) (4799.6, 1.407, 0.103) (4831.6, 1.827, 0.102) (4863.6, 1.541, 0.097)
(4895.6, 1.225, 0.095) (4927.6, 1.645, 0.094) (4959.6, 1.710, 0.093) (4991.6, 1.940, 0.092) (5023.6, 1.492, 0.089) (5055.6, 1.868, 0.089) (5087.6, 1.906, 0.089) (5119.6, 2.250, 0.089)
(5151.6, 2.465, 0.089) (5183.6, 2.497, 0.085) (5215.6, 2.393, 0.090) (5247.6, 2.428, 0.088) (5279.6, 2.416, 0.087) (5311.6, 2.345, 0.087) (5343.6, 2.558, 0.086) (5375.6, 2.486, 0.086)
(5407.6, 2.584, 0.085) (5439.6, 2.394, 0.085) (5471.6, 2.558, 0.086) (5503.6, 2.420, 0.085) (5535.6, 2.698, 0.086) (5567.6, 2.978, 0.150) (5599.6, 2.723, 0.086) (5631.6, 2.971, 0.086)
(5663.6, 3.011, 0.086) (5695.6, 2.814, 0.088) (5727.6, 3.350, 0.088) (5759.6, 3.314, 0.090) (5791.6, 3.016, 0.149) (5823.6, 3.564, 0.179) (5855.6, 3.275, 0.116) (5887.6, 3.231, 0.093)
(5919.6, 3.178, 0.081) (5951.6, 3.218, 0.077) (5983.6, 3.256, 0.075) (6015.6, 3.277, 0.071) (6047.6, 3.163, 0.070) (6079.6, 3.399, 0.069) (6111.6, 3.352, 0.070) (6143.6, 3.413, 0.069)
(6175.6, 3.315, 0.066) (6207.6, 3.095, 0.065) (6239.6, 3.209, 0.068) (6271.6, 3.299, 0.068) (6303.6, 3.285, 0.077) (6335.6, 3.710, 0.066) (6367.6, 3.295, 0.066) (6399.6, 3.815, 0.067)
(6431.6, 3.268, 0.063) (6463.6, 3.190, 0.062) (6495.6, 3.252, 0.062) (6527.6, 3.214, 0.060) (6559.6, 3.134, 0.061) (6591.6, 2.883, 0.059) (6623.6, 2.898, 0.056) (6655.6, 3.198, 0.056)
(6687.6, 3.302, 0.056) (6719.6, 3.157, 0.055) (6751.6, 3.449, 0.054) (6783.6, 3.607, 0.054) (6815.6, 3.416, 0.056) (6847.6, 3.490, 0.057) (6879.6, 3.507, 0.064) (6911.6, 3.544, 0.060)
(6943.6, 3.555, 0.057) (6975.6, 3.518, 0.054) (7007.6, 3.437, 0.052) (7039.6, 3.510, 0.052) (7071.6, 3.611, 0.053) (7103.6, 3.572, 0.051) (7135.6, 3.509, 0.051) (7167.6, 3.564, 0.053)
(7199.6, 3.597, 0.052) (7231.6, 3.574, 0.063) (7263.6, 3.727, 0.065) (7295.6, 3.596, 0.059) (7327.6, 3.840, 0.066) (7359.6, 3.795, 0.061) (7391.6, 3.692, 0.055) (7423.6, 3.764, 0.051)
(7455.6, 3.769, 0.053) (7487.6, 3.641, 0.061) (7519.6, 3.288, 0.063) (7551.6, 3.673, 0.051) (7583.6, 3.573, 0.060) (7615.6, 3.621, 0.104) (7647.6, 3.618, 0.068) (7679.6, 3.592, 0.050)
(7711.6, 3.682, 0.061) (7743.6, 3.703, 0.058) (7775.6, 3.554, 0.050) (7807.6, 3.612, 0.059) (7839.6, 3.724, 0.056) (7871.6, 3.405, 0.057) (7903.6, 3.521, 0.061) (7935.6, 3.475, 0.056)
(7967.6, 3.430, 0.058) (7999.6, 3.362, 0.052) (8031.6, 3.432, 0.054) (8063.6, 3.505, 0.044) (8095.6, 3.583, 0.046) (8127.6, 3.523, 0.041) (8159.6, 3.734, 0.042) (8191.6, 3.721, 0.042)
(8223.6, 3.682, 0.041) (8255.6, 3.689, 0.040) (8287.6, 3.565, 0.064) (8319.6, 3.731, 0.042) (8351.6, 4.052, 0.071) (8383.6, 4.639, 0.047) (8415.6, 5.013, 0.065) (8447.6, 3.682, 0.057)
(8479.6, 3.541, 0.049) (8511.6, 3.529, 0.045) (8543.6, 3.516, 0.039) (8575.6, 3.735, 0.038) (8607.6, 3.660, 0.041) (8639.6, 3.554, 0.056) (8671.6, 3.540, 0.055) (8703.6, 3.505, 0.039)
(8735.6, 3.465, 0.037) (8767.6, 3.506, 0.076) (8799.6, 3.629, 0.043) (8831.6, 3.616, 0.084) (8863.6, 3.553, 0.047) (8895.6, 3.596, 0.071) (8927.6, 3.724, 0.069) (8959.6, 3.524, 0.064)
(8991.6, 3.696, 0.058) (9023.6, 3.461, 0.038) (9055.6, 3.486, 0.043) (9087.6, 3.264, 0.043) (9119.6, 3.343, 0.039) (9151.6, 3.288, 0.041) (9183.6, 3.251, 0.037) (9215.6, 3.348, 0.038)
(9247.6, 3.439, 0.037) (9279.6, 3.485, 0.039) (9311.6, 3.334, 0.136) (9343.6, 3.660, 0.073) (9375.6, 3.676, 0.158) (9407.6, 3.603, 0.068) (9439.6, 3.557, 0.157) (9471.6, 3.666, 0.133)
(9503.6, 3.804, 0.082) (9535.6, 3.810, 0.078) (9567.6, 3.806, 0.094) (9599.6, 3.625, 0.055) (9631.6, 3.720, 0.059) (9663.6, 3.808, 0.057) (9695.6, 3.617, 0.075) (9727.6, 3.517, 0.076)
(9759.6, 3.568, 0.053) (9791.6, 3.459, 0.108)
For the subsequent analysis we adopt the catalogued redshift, 0.277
